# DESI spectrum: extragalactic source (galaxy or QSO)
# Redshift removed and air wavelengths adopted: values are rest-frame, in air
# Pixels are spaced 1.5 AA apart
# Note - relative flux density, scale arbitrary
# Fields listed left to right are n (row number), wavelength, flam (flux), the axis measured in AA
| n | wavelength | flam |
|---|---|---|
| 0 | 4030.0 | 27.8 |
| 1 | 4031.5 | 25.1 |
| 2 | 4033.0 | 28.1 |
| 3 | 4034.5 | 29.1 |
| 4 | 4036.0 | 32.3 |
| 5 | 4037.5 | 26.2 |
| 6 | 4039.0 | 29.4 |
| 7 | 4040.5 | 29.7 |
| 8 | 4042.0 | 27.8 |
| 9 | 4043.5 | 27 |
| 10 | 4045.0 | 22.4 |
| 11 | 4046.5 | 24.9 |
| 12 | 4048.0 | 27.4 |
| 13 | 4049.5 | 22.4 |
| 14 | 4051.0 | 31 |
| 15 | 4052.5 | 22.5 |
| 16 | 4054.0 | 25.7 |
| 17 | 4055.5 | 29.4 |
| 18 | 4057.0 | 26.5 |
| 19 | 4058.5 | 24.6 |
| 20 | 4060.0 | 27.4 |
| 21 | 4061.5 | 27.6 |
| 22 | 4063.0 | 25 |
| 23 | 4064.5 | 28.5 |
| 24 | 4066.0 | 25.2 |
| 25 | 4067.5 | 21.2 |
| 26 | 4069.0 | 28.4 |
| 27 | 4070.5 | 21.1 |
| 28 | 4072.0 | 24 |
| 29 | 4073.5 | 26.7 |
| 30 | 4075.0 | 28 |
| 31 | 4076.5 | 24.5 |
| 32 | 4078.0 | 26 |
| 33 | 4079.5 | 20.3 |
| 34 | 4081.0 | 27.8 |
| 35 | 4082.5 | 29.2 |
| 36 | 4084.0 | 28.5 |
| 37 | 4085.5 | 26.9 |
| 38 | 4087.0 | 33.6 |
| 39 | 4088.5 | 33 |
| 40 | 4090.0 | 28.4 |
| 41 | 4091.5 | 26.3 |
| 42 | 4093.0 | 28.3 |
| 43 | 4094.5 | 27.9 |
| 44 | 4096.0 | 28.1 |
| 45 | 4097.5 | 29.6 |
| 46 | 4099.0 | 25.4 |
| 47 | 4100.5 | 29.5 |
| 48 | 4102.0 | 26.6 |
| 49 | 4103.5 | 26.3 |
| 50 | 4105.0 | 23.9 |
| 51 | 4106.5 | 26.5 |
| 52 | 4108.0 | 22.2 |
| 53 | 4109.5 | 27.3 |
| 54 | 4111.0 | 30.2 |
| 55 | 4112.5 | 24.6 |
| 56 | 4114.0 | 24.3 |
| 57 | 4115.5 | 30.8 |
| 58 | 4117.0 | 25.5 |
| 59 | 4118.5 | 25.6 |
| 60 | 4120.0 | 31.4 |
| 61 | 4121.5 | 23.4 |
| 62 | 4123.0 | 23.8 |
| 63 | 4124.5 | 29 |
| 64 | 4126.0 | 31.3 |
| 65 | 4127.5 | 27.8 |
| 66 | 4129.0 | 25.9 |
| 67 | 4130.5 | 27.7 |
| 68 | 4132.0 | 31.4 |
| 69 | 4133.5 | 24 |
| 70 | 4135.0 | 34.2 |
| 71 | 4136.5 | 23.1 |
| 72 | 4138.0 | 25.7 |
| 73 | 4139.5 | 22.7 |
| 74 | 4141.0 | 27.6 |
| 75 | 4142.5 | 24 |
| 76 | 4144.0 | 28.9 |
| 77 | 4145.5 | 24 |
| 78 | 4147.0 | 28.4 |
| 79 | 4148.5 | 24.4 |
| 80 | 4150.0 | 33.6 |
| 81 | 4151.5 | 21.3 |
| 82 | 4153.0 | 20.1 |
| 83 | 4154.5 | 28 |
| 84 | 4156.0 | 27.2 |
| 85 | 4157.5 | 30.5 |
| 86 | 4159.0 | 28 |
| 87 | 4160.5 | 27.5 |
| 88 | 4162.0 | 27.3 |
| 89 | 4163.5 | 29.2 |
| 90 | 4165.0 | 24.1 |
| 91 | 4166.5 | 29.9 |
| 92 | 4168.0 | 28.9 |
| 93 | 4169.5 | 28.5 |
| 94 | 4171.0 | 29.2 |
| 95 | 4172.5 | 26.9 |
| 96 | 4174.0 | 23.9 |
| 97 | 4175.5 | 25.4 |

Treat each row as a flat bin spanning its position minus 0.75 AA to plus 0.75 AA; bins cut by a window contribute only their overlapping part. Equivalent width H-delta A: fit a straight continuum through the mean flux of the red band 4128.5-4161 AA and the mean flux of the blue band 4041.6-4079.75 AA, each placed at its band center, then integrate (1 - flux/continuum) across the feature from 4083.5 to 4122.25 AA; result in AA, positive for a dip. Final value -1.9 AA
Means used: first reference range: 25.6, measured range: 27.5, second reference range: 26.7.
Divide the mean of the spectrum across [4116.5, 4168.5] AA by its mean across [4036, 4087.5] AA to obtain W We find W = 1.02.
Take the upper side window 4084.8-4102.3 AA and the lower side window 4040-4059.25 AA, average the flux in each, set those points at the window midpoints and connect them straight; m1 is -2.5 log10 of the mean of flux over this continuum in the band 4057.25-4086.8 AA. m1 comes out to 0.06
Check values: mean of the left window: 26.2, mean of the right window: 28.7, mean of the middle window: 26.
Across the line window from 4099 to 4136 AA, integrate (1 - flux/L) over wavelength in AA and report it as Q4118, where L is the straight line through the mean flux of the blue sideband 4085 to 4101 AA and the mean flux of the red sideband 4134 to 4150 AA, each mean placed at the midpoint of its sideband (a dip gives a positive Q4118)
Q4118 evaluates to 0.7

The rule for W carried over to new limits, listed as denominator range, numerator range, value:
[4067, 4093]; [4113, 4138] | 1.02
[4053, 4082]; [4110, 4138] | 1.07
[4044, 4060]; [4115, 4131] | 1.06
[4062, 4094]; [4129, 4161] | 1.00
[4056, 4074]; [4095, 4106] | 1.06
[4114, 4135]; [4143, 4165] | 0.97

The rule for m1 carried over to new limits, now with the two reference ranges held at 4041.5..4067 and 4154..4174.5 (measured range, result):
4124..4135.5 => -0.058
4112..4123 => 0.030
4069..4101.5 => -0.028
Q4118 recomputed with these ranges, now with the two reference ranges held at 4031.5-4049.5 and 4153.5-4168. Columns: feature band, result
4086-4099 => -0.7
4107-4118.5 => 0.5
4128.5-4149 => 0.9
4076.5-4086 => 0.4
